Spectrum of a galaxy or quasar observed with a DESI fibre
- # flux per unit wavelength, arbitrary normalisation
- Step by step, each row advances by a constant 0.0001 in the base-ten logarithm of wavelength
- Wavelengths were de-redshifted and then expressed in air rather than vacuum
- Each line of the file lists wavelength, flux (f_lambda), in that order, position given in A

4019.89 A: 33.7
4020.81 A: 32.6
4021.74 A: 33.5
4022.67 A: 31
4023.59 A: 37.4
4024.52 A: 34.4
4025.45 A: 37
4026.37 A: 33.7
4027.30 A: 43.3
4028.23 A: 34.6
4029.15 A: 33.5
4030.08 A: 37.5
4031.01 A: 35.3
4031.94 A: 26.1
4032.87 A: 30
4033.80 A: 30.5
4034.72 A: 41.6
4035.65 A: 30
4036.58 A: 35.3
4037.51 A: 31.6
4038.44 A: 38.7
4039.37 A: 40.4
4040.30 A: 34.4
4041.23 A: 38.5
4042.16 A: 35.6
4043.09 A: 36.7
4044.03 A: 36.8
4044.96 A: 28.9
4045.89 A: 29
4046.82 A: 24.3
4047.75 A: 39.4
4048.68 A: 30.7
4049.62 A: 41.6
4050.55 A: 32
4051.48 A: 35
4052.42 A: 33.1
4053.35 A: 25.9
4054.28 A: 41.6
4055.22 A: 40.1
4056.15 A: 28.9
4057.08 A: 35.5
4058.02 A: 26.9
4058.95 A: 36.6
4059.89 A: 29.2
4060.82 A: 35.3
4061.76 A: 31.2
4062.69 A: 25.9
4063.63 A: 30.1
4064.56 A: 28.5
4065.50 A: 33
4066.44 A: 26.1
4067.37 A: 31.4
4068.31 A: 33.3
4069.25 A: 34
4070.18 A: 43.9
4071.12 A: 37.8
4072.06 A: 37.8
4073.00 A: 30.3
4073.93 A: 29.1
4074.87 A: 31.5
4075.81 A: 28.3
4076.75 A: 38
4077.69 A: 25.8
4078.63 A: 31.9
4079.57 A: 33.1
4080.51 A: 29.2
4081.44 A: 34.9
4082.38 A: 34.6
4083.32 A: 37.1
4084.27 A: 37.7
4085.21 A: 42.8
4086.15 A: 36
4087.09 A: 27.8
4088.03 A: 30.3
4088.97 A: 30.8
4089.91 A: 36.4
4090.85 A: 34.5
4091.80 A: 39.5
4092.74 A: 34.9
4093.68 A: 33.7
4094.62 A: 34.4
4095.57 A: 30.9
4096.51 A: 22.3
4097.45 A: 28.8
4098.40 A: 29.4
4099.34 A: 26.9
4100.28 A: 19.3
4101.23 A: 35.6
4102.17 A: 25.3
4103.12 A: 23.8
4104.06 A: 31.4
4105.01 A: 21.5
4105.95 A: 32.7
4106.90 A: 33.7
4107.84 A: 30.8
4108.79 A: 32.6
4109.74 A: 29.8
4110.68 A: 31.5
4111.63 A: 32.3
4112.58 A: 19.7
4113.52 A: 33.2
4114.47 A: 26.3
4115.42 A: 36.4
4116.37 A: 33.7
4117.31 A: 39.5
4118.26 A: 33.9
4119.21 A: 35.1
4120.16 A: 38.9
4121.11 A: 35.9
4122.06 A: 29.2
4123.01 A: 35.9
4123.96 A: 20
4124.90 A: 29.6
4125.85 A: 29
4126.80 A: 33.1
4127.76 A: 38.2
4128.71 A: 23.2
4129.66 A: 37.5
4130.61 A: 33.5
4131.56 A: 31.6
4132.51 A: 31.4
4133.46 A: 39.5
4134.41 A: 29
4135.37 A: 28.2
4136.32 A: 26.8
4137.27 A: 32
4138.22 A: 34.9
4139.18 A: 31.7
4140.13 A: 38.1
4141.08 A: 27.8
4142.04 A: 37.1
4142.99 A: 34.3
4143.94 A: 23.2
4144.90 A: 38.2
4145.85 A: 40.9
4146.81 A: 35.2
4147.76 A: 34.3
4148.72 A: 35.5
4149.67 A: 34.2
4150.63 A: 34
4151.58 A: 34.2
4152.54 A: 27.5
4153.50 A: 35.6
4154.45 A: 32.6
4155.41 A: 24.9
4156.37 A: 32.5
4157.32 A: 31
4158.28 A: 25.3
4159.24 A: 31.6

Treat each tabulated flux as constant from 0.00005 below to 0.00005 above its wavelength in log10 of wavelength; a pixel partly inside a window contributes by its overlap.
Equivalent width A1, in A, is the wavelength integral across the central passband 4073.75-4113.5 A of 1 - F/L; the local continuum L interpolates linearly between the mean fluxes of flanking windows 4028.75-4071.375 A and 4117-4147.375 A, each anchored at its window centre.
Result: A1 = 2.3 A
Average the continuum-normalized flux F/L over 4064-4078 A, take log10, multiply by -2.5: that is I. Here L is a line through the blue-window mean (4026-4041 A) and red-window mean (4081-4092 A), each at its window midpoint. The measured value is 0.08 mag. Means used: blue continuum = 34.8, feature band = 32.6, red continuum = 35.1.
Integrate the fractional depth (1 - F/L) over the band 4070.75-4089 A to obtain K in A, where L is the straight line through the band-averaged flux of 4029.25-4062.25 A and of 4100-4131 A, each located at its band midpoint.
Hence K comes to -0.46 A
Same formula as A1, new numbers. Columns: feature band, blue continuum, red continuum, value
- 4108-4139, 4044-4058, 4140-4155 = 1.60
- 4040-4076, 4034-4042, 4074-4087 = 1.93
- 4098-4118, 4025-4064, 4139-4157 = 2.19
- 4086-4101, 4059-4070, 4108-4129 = 0.27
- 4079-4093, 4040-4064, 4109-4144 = -0.84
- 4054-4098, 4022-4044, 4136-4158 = 1.66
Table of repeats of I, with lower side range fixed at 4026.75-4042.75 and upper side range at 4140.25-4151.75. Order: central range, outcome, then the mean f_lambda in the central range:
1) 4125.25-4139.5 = 0.08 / 31.9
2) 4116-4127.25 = 0.05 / 32.8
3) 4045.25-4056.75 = 0.05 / 33.4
